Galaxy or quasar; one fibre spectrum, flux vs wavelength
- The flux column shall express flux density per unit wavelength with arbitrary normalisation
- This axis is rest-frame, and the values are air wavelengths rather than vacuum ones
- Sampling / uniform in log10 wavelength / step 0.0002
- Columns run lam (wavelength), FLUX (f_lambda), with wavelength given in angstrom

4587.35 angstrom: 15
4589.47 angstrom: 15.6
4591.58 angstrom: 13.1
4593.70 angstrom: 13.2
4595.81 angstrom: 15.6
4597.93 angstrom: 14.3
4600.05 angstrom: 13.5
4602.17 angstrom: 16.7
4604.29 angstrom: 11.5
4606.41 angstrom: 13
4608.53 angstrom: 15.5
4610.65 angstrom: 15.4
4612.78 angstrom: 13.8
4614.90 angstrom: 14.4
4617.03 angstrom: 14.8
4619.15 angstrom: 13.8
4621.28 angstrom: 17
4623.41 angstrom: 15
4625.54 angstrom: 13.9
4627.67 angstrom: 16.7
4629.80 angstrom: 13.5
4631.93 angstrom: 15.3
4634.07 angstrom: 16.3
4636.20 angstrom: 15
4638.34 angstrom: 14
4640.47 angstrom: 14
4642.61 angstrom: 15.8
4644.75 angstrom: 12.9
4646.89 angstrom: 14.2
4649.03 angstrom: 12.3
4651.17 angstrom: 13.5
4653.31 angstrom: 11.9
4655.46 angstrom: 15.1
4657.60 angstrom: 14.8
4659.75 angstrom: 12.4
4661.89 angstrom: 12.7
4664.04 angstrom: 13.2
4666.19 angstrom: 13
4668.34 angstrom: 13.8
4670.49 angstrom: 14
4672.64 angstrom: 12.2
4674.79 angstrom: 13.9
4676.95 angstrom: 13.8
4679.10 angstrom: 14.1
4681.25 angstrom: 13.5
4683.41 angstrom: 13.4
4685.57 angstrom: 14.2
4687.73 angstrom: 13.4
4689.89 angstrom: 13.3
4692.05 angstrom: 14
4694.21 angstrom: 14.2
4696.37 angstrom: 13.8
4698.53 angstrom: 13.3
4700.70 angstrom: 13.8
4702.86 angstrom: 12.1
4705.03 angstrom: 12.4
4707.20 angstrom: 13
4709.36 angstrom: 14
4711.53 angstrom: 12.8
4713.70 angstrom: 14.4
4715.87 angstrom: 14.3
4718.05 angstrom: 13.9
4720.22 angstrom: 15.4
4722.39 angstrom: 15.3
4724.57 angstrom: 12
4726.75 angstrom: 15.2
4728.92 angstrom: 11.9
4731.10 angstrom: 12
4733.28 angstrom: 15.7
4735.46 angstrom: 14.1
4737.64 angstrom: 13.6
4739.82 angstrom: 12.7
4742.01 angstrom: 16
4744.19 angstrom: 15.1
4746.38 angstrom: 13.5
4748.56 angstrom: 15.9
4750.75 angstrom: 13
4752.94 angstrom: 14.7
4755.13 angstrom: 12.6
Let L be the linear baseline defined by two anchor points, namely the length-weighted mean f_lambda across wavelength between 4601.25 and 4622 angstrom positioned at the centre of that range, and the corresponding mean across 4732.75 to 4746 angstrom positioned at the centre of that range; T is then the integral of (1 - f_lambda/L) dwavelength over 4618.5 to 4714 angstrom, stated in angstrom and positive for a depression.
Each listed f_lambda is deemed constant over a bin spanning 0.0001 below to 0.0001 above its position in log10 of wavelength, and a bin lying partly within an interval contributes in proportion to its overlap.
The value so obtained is 4.2 angstrom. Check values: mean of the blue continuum 14.5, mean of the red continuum 14.4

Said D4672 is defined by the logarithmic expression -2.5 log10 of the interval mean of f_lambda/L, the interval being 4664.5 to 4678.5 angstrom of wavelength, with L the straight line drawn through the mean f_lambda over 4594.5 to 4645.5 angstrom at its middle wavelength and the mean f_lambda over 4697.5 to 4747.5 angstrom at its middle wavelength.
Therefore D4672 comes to 0.06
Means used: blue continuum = 14.7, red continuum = 13.8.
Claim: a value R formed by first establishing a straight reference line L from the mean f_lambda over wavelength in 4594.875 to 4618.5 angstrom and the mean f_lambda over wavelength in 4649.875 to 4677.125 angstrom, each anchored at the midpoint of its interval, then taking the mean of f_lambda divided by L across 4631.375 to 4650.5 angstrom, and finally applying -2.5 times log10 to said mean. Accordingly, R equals -0.05 mag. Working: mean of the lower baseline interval 14.4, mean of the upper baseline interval 13.4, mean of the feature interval 14.4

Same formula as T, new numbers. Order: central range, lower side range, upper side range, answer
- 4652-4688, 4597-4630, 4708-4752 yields 2.1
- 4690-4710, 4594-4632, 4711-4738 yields 1.0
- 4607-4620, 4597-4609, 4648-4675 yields -0.6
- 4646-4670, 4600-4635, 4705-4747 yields 1.8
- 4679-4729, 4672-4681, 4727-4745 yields 0.2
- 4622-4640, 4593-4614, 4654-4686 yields -1.3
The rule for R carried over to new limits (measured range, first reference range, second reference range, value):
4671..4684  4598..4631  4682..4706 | 0.01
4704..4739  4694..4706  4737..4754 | 0.00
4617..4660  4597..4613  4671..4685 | -0.04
